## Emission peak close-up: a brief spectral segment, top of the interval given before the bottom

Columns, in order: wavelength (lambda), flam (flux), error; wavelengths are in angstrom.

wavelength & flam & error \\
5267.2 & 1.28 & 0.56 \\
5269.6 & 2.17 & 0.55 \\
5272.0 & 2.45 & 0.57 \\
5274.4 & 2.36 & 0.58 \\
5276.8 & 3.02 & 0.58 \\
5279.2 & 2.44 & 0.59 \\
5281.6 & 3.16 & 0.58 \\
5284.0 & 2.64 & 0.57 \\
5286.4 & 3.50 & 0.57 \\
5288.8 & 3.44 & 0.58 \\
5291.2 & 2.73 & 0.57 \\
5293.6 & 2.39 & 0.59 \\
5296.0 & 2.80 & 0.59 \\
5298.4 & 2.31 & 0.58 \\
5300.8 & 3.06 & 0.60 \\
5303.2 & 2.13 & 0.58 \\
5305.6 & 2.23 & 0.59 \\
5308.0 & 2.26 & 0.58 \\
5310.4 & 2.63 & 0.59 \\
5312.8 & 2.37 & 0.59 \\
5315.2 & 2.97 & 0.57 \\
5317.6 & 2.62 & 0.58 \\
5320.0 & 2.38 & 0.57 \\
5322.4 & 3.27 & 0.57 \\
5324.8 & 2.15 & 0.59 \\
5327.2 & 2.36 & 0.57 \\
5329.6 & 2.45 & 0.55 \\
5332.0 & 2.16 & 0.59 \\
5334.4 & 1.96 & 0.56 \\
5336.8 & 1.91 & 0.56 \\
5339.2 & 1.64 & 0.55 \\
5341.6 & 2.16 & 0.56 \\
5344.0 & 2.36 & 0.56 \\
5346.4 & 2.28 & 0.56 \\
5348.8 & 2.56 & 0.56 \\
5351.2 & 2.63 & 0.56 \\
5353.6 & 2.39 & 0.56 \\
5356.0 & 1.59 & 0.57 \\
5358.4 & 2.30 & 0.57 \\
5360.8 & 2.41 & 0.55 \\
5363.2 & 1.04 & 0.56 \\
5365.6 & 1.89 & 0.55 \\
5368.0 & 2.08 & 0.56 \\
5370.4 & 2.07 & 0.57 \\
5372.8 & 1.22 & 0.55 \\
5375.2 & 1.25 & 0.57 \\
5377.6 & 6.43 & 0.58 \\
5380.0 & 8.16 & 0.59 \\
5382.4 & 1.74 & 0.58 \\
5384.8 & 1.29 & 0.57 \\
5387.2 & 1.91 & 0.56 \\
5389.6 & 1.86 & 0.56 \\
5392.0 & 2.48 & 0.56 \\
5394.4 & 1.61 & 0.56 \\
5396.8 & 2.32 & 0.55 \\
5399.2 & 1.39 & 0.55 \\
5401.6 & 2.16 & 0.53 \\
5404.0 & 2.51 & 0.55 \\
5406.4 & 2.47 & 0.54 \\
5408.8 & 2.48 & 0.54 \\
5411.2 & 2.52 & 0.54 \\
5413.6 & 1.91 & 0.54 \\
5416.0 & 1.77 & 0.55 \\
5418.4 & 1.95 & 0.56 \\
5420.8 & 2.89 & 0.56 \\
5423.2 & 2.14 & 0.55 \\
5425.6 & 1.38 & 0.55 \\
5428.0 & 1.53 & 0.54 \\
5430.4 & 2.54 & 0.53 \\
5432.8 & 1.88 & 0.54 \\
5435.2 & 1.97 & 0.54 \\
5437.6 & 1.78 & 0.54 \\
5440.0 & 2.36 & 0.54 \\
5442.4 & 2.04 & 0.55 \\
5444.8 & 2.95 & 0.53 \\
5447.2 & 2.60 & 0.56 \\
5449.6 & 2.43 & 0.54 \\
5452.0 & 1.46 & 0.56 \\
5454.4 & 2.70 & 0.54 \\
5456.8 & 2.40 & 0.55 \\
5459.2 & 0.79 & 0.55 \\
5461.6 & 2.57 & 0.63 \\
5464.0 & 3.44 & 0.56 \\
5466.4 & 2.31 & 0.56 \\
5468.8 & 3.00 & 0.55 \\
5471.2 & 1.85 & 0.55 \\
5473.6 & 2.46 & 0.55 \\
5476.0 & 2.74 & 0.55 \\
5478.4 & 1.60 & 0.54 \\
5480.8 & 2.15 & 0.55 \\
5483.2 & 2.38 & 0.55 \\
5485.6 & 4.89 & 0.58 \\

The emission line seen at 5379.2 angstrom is H-beta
